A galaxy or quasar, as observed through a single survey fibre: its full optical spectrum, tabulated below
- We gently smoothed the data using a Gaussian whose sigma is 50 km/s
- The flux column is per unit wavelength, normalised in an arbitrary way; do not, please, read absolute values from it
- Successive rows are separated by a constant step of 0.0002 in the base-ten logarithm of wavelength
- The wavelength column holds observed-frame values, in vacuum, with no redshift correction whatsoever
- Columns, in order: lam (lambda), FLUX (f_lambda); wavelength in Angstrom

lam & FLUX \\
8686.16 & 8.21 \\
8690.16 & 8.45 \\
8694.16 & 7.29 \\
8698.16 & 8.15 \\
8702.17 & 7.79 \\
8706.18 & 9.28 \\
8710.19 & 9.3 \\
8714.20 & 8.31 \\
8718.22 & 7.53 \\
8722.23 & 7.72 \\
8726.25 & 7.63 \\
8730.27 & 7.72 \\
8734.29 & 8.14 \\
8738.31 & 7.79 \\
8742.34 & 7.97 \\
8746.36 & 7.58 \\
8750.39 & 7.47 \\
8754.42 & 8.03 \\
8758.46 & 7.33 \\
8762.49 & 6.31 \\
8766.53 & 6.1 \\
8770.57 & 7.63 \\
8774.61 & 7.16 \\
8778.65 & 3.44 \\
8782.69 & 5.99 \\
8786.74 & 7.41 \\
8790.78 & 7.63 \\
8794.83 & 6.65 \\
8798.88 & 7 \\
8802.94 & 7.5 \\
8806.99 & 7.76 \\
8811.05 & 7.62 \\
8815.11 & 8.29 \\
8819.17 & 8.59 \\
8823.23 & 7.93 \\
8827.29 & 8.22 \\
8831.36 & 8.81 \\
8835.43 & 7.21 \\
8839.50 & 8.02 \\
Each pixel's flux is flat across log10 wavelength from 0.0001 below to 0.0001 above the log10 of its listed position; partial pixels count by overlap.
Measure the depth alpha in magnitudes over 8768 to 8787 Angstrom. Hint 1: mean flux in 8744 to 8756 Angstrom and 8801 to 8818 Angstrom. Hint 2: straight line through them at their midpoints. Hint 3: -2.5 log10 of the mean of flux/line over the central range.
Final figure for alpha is 0.24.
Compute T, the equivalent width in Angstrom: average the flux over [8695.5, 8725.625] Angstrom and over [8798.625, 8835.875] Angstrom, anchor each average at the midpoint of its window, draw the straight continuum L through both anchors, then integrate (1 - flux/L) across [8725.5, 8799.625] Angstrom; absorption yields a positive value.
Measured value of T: 9.3 Angstrom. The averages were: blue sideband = 8.24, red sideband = 7.96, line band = 7.1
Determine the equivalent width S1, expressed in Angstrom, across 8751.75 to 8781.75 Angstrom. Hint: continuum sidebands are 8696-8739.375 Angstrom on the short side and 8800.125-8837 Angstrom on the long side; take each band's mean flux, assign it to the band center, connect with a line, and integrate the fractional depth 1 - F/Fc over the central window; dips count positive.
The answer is 5.5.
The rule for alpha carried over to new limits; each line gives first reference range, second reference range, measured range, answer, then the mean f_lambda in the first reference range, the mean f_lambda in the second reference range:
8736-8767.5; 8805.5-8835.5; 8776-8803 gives 0.20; 7.37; 8.11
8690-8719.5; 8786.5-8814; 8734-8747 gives 0.01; 8.27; 7.4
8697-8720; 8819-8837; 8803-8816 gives 0.05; 8.41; 8.13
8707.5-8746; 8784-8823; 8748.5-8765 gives 0.09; 8.02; 7.59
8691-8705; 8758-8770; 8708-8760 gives -0.10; 7.89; 6.61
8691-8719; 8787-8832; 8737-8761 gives 0.06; 8.28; 7.77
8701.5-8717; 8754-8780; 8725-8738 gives 0.00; 8.68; 6.56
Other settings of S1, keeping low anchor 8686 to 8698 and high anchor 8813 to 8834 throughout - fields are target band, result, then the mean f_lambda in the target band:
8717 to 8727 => 0.5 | 7.64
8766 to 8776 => 1.4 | 7.08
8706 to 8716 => -1.1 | 8.92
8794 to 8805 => 1.6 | 7.1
